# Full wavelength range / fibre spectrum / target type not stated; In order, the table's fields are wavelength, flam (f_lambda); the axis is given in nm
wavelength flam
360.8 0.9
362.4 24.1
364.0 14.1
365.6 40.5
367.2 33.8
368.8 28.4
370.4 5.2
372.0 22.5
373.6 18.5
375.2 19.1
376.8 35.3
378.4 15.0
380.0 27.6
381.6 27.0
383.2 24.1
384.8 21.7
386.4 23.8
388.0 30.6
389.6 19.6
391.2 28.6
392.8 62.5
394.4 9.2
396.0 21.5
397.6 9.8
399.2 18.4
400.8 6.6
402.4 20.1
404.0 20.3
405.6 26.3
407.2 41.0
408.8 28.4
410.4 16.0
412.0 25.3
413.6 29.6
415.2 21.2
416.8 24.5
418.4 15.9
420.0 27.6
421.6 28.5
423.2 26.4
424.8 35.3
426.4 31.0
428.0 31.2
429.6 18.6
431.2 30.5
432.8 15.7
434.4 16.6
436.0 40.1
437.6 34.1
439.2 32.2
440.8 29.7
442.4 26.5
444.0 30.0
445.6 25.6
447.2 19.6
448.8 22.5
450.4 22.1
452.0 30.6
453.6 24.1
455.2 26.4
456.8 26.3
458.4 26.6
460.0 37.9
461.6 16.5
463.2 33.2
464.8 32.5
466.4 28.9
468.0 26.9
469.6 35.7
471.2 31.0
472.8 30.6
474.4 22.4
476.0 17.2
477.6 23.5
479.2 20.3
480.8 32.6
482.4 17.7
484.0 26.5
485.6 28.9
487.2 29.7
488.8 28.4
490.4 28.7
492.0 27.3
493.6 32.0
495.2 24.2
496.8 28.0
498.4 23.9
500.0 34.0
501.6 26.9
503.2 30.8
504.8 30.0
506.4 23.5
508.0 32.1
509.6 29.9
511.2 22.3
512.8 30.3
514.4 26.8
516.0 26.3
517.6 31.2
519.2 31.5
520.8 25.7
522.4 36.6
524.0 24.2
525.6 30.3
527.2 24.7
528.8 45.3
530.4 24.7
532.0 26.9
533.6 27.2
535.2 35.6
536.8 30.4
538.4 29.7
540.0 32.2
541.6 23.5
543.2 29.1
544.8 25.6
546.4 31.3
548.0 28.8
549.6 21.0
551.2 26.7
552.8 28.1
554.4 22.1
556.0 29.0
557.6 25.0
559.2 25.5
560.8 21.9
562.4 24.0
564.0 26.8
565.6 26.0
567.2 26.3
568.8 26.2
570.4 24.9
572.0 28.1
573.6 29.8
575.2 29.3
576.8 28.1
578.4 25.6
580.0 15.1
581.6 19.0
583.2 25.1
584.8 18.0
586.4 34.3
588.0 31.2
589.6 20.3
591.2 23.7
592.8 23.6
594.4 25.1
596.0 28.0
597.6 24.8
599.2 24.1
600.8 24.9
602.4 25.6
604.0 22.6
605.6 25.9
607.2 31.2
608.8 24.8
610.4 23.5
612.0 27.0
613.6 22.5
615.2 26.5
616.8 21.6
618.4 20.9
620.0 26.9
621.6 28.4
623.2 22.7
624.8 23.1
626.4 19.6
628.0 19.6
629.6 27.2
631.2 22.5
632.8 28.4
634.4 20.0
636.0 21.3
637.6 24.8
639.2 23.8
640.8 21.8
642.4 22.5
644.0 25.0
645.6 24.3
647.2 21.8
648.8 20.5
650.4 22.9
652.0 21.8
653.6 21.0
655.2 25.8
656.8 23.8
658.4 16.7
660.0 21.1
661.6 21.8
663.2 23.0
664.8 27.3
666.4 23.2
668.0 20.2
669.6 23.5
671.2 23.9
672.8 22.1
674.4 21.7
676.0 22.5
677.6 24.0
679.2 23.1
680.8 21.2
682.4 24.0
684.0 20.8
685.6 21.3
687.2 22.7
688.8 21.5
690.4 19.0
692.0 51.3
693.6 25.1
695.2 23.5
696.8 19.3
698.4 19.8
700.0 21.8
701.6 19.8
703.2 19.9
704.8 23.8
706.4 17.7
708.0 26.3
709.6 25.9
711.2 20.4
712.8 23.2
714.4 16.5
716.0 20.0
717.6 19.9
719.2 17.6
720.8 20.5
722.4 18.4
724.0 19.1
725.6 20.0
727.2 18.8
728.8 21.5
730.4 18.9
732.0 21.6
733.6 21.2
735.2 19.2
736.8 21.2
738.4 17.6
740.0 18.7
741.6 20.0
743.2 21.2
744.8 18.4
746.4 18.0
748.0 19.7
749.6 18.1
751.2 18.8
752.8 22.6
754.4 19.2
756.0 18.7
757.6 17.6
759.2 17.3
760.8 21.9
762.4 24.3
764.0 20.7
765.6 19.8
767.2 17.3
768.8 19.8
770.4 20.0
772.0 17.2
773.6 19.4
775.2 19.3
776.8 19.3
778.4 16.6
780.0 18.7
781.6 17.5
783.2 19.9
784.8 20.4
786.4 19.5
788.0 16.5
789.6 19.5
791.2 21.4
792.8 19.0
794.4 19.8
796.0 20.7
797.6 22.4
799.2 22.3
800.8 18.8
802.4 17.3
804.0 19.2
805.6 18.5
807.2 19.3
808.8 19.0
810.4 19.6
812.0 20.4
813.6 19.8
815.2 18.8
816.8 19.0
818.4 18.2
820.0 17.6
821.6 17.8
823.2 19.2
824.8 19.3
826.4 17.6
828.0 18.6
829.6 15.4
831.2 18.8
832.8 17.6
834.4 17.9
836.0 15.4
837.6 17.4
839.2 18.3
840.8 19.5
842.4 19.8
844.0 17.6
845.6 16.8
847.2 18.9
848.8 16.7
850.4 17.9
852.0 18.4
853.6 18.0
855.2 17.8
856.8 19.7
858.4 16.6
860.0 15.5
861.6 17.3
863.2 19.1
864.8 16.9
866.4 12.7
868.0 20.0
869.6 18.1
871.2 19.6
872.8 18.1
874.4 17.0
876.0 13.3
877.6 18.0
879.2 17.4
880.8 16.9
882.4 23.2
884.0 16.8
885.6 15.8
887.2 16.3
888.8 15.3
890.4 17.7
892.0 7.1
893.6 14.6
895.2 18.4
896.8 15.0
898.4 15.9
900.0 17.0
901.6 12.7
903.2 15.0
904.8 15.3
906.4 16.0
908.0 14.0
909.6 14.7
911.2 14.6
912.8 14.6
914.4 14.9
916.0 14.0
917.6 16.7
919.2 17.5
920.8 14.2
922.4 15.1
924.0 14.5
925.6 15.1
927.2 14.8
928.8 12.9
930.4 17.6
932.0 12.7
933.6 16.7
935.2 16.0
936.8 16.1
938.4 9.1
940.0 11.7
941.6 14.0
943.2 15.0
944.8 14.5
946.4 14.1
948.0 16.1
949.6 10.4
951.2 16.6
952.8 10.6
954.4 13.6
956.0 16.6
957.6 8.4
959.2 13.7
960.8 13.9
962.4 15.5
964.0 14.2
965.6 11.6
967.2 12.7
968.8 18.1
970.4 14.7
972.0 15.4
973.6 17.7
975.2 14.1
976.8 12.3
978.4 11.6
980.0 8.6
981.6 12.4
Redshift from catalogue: 0.05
